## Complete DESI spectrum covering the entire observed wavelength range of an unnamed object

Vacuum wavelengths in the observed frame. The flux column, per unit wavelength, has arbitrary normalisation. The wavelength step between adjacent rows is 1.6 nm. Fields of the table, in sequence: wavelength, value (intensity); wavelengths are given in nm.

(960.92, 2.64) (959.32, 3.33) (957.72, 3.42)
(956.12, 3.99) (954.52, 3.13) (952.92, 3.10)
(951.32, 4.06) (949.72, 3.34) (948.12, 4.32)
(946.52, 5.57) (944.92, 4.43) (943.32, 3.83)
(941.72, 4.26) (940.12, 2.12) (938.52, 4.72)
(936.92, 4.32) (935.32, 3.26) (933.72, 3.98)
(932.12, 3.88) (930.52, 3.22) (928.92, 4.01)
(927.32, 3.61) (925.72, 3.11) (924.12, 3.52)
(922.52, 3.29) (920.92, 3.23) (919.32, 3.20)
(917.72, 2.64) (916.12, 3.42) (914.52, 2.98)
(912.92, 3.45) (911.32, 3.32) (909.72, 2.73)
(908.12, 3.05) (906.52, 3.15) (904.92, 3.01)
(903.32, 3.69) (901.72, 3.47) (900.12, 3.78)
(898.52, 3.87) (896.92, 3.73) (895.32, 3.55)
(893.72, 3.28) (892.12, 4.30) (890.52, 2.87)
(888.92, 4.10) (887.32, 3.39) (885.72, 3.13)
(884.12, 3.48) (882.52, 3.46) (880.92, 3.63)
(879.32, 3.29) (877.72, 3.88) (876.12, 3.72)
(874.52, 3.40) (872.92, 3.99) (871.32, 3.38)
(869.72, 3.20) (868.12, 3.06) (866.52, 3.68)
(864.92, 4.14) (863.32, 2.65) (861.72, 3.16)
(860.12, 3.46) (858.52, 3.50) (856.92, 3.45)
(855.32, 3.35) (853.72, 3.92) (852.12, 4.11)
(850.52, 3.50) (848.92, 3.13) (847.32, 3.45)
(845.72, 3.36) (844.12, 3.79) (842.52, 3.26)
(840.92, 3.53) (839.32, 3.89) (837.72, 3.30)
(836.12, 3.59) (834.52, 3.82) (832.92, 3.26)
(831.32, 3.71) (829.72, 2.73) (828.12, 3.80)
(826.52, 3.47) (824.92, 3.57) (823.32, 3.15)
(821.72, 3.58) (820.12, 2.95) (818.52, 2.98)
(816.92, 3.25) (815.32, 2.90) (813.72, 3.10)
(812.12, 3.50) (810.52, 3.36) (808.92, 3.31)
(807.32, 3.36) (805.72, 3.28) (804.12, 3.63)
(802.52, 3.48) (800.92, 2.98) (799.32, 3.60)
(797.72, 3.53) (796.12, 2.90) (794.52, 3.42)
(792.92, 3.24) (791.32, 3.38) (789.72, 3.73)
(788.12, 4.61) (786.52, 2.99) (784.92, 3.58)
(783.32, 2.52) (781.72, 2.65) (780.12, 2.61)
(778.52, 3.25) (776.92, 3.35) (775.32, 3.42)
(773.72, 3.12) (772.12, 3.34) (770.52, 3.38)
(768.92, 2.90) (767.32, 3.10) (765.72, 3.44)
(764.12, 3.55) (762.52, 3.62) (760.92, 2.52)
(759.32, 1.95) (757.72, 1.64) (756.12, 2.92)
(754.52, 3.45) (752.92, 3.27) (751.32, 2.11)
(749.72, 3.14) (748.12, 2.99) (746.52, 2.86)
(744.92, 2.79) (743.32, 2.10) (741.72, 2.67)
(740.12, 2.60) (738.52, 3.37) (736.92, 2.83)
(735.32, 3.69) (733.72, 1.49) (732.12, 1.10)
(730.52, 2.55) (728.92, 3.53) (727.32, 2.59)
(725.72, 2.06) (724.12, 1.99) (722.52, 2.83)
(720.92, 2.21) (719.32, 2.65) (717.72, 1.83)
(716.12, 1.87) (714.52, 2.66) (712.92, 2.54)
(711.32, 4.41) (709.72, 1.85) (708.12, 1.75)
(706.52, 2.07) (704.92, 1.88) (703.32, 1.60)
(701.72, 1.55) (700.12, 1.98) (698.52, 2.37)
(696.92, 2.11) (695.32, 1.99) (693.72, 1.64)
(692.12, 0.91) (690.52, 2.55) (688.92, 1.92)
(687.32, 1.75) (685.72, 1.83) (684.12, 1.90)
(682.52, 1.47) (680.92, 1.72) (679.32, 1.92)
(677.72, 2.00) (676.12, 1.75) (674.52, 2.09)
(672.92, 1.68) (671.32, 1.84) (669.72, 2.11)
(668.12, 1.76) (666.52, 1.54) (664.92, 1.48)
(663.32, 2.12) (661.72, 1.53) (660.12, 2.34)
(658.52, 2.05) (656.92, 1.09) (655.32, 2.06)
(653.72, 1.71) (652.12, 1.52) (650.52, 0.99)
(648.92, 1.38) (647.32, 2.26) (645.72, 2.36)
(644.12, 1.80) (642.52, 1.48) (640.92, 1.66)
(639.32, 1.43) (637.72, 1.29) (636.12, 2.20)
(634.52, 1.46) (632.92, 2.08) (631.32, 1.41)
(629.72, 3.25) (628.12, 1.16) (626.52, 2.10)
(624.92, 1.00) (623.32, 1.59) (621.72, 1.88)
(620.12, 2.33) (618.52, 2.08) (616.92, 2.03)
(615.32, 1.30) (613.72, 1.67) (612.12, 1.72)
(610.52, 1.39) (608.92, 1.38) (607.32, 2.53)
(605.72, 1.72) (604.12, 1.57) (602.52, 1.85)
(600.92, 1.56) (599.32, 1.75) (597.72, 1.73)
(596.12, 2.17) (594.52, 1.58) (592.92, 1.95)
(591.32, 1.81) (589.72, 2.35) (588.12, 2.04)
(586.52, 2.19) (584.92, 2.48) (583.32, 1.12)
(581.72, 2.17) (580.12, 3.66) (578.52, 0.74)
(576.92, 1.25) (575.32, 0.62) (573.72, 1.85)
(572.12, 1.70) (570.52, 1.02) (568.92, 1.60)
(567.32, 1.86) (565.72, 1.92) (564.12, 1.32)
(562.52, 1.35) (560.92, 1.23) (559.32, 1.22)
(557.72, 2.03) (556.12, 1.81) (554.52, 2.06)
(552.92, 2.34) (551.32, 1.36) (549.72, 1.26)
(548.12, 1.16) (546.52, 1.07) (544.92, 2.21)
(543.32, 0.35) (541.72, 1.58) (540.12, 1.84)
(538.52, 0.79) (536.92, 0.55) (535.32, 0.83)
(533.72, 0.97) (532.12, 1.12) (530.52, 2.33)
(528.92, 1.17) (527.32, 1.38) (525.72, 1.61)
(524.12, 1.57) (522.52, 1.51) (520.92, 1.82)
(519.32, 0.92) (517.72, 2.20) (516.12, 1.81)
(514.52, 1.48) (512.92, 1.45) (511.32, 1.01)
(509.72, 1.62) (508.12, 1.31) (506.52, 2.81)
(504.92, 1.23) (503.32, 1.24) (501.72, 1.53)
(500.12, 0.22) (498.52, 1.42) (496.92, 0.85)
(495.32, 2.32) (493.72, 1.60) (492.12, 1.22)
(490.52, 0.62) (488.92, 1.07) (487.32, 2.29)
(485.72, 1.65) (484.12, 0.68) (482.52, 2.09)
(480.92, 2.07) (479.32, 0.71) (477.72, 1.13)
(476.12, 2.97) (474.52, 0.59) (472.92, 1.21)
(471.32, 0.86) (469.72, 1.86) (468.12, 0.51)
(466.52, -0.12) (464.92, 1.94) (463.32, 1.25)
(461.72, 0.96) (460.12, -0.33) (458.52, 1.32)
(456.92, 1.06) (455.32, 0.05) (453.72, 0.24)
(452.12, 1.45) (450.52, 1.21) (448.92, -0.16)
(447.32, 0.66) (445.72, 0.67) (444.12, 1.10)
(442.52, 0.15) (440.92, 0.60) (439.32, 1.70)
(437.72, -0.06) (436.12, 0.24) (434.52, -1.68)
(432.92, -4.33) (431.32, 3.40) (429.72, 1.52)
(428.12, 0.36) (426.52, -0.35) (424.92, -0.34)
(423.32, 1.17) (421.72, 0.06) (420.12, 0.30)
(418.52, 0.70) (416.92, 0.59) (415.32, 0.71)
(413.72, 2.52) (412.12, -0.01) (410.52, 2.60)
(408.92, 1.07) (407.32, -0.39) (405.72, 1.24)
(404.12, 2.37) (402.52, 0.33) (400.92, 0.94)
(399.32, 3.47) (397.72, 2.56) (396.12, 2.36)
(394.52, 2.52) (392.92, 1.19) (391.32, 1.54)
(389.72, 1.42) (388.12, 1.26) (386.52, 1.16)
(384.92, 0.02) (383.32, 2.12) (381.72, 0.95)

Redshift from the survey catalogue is 0.91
